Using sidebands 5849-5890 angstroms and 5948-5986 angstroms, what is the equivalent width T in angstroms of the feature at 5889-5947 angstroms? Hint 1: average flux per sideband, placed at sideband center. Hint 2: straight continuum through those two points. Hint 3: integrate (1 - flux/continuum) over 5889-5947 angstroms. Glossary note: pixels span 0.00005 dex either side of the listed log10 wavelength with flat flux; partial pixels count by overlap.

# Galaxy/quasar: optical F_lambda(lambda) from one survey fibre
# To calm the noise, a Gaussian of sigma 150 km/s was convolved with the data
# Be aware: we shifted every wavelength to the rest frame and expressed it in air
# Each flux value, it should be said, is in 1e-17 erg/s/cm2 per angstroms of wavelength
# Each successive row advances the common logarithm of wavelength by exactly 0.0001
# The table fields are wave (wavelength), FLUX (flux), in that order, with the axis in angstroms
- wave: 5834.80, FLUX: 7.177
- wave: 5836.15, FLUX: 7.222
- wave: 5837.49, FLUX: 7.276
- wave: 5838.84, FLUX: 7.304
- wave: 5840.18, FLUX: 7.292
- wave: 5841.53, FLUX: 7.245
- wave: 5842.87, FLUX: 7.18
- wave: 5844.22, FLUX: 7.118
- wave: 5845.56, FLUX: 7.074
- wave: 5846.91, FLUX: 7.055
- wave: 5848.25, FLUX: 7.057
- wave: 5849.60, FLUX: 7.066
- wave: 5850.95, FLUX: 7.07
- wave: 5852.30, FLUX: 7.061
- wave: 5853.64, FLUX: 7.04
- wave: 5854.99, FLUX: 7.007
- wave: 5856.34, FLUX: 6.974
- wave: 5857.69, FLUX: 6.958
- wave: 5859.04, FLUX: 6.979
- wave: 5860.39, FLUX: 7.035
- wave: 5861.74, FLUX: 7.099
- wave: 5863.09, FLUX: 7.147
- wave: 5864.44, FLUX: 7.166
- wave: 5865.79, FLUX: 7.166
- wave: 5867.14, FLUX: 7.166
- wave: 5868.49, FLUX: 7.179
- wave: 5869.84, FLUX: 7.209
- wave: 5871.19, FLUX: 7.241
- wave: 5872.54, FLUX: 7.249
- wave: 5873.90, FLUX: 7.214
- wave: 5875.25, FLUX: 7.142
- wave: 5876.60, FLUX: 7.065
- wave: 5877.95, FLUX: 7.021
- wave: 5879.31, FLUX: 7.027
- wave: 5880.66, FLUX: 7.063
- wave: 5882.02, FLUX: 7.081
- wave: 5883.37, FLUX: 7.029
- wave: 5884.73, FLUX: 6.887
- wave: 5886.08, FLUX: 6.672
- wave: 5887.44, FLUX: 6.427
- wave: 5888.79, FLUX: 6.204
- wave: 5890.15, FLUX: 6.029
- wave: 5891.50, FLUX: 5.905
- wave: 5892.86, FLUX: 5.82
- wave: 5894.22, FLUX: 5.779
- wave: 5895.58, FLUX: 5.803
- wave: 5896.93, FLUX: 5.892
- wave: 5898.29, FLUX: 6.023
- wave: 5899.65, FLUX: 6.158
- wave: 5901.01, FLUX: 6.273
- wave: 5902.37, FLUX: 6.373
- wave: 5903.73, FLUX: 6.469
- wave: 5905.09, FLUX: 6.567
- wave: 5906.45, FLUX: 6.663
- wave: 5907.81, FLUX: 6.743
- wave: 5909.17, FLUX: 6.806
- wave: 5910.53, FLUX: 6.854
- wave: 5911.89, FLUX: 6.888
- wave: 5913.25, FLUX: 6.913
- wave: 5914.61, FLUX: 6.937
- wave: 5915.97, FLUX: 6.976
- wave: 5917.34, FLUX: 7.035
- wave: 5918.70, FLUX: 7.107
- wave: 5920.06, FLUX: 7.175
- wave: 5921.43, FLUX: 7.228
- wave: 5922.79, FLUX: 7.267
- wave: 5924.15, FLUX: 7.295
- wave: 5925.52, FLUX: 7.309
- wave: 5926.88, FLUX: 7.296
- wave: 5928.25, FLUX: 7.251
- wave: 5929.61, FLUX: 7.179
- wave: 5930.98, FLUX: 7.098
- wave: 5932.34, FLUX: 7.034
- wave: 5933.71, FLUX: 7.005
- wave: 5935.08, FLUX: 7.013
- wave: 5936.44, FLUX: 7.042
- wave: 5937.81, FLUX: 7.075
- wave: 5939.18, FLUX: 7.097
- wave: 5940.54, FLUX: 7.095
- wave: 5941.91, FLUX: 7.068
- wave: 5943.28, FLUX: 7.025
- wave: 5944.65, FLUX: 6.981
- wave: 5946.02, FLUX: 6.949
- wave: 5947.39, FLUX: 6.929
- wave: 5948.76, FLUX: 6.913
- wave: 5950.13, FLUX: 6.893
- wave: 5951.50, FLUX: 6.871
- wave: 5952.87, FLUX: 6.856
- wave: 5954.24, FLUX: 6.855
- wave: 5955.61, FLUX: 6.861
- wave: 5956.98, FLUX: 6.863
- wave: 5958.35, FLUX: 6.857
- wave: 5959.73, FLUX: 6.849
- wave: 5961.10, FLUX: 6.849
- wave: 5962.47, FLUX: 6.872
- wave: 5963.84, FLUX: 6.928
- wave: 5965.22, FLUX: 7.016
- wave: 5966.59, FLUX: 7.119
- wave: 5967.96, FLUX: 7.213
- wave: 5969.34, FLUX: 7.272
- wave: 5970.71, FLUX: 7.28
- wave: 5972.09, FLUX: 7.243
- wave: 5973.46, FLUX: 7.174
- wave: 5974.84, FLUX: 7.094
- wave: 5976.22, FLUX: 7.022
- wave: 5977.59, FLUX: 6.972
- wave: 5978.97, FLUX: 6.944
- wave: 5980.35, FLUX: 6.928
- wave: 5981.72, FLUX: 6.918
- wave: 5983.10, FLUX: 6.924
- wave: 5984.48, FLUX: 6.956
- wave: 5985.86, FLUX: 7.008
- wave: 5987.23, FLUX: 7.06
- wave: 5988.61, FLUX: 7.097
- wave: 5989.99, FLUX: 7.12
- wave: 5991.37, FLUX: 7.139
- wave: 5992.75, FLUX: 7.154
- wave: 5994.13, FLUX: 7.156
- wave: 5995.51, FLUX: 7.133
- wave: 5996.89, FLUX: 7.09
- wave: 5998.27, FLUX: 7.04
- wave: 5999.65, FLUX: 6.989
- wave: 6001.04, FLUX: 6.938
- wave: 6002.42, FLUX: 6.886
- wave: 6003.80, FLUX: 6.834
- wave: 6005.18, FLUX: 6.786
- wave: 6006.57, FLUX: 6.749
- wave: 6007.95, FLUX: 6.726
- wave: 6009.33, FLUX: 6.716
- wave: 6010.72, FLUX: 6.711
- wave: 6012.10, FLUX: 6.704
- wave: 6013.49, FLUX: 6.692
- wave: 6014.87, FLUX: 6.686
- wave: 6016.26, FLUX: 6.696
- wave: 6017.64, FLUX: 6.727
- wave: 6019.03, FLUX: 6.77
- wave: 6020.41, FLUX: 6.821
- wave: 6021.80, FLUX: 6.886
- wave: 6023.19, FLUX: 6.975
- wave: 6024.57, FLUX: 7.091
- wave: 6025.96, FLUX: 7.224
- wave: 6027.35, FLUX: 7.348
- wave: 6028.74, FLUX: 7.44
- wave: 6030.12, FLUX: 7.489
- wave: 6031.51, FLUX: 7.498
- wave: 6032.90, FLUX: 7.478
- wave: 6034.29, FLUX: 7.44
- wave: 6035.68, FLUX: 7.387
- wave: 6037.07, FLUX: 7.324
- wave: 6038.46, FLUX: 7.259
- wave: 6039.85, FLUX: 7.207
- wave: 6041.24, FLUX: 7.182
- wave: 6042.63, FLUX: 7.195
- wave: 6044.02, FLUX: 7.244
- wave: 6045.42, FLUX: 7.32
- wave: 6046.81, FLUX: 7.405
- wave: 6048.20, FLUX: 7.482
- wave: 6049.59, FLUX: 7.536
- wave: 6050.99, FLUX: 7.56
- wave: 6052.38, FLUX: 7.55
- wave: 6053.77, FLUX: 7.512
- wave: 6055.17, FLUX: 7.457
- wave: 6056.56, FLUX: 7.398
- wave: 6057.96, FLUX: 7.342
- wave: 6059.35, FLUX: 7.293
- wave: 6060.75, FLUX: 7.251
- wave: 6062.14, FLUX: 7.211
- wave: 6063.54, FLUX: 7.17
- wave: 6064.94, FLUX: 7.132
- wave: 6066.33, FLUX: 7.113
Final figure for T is 1.9 angstroms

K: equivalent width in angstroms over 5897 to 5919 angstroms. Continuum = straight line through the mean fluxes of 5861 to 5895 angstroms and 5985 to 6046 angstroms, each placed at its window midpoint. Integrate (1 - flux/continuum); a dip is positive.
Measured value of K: 0.8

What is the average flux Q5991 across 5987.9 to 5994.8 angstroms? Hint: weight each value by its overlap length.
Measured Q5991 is 7.13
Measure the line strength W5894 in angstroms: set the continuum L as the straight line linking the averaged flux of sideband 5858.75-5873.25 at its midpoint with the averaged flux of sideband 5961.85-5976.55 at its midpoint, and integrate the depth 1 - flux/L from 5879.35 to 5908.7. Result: 3.1 angstroms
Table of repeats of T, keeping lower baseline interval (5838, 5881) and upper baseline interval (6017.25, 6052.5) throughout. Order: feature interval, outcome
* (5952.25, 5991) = 1.1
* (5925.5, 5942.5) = 0.2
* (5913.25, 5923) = 0.1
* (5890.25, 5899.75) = 1.7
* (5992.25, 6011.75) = 0.9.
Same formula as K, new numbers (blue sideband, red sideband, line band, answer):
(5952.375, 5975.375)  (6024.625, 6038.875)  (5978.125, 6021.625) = 1.8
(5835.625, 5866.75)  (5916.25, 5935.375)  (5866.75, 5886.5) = 0.1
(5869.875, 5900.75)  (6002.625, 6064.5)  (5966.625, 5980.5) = -0.4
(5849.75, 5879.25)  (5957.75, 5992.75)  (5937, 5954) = 0.2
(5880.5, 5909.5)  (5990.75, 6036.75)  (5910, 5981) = -4.2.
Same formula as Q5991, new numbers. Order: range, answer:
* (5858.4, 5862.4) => 7.04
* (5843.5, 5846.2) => 7.1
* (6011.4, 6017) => 6.7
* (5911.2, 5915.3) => 6.92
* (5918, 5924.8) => 7.22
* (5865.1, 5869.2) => 7.18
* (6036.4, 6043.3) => 7.24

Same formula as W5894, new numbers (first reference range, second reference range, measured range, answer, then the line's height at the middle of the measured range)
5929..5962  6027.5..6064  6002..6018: 1.08 angstroms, 7.23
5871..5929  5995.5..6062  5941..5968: -0.09 angstroms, 6.91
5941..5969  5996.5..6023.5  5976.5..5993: -0.34 angstroms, 6.87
